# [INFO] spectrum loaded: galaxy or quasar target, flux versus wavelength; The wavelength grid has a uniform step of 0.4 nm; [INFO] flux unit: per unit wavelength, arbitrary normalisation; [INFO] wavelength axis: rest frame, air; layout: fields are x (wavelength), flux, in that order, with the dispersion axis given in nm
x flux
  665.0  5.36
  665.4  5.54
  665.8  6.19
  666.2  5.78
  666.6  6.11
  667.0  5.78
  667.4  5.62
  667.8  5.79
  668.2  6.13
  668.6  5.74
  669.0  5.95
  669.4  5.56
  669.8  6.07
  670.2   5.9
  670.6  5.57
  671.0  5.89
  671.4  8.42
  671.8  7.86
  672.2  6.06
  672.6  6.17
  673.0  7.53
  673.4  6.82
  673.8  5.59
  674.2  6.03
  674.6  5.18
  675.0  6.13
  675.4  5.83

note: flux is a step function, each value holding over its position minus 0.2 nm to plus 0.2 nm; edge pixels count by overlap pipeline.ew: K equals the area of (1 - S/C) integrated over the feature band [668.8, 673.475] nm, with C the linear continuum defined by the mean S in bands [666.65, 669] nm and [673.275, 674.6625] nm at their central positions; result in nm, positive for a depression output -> -0.46 nm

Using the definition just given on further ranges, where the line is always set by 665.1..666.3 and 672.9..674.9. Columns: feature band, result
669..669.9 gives 0.02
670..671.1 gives 0.04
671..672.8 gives -0.27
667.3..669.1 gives 0.02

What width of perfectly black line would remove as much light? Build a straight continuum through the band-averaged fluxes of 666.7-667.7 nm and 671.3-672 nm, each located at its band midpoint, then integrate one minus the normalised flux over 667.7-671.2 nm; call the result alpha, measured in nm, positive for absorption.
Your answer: 0.53 nm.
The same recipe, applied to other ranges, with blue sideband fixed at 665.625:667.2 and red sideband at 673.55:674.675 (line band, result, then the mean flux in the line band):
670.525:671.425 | -0.096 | 6.42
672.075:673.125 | -0.147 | 6.56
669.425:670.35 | -0.010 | 5.91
